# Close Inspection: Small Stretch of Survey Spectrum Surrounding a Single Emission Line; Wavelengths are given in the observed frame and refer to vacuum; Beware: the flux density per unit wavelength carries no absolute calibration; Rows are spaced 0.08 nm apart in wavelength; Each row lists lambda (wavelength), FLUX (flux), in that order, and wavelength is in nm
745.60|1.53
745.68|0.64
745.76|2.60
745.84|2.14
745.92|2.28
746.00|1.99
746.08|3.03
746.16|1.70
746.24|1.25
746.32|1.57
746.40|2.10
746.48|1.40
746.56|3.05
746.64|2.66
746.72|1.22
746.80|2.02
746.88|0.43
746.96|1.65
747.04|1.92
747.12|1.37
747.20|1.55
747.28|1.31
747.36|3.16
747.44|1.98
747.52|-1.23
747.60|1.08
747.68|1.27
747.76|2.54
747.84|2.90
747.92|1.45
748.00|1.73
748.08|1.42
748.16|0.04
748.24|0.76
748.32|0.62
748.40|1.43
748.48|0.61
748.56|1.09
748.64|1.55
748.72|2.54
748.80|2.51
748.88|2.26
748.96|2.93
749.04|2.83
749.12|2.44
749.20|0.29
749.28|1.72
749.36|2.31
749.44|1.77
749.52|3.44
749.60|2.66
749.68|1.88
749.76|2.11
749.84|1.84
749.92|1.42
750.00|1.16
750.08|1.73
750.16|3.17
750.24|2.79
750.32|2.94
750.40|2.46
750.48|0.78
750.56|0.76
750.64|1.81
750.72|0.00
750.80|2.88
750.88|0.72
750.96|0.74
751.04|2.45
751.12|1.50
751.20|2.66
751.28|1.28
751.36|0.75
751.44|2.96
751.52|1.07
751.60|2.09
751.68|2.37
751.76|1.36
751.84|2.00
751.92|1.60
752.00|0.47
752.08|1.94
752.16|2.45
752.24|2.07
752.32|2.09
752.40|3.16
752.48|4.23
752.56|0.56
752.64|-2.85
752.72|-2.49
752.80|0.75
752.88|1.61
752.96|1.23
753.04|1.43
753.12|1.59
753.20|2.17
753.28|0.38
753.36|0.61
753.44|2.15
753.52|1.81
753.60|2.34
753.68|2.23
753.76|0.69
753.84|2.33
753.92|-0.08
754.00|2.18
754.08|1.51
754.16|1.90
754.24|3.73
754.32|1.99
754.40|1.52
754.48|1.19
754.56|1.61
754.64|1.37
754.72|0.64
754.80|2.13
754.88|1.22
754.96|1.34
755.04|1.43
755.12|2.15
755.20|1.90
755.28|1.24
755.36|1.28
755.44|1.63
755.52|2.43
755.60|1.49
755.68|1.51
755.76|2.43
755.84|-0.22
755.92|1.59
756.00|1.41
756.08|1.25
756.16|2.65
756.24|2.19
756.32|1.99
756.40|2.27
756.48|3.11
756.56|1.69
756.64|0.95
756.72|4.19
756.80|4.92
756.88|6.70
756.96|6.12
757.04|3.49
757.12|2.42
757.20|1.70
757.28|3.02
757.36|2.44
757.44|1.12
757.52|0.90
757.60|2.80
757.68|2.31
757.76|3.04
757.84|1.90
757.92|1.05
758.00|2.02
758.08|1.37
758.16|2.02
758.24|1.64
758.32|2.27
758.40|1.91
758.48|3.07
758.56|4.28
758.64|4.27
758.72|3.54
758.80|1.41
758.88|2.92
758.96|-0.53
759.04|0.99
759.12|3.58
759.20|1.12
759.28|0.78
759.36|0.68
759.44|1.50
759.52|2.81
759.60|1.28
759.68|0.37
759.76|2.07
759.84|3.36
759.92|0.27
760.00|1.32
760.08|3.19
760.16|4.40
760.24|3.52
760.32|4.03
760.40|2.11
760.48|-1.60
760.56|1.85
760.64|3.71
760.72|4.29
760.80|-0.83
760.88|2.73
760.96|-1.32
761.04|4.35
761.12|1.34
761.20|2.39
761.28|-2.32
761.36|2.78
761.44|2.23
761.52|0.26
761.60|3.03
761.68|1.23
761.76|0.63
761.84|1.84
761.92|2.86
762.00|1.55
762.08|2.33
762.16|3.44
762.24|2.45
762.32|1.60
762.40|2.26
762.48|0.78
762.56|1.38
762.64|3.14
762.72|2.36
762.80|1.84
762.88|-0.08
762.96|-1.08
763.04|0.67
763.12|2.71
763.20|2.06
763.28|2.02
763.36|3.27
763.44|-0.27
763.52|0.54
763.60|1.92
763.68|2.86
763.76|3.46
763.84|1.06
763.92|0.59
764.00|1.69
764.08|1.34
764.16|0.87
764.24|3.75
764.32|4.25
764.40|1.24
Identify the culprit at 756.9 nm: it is [S II] 6716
